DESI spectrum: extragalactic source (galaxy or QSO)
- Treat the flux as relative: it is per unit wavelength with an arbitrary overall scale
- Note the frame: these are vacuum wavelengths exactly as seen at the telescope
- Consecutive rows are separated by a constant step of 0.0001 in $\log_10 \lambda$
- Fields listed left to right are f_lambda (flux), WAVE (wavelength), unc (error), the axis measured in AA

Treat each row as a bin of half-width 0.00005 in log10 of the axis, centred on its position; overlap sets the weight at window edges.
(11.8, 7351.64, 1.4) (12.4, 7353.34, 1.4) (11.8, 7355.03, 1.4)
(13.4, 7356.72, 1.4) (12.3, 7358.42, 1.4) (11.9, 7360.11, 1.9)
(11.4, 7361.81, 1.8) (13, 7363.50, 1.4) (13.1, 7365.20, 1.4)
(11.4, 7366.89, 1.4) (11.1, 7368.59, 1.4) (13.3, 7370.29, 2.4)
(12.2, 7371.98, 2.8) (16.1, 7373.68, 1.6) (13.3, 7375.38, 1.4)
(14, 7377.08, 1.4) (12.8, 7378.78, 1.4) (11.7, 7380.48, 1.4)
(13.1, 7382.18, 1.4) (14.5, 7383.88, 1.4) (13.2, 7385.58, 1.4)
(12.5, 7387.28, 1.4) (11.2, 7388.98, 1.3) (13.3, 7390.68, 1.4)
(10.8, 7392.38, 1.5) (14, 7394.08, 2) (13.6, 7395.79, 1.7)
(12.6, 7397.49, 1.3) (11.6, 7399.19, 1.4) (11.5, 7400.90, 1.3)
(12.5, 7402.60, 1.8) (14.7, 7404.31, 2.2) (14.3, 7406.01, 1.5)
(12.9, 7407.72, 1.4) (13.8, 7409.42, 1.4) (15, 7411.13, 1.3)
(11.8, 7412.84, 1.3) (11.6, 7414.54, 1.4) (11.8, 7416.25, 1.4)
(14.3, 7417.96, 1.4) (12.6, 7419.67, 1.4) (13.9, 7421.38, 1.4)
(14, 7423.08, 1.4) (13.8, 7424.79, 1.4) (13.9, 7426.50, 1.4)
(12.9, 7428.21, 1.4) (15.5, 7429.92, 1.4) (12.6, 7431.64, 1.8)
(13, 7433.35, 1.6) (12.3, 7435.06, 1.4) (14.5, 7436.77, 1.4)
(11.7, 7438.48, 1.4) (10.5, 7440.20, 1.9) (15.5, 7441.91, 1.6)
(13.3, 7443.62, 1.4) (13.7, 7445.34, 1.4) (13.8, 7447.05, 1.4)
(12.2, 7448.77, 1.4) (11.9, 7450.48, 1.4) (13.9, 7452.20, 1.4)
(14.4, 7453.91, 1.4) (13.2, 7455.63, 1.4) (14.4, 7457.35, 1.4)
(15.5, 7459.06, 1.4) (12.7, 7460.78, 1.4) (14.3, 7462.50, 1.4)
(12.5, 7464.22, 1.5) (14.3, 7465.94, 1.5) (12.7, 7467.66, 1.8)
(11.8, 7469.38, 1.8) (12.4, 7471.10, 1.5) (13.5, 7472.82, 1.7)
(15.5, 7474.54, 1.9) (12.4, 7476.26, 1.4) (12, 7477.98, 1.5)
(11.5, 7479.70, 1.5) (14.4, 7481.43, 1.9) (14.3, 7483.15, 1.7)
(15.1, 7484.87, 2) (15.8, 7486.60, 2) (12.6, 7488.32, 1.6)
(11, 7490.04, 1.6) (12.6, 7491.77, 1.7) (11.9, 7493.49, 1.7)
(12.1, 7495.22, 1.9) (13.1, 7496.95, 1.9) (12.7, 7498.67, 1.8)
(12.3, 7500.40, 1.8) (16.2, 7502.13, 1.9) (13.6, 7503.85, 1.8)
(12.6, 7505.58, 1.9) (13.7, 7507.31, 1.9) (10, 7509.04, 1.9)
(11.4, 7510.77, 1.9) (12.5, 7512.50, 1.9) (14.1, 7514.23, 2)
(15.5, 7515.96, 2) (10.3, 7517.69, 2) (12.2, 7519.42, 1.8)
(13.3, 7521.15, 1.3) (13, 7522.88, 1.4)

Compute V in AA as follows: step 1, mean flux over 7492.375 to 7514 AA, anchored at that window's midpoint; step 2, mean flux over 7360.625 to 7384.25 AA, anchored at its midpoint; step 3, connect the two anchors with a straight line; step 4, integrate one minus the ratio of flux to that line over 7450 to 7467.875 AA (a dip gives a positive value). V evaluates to -1.3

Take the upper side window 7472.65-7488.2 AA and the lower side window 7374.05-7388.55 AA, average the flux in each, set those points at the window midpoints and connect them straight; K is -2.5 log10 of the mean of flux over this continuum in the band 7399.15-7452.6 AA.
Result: 0.02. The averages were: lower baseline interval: 13.2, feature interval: 13.2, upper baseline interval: 13.8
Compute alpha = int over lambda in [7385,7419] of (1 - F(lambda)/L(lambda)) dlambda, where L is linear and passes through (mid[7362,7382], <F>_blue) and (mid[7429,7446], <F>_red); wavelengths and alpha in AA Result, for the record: 0.5 AA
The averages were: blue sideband 12.9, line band 12.8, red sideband 13.2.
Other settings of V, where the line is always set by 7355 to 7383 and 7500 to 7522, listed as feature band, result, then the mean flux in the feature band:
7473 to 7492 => -0.79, 13.4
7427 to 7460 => -1.52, 13.4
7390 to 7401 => 0.19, 12.5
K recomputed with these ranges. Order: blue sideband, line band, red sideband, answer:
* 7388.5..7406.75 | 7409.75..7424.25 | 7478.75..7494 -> -0.02 mag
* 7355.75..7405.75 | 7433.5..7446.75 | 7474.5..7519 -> -0.02 mag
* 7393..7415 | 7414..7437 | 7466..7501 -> -0.02 mag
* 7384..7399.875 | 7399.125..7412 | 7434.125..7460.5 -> -0.05 mag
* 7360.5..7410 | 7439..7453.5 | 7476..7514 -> -0.02 mag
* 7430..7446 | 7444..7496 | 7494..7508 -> -0.01 mag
